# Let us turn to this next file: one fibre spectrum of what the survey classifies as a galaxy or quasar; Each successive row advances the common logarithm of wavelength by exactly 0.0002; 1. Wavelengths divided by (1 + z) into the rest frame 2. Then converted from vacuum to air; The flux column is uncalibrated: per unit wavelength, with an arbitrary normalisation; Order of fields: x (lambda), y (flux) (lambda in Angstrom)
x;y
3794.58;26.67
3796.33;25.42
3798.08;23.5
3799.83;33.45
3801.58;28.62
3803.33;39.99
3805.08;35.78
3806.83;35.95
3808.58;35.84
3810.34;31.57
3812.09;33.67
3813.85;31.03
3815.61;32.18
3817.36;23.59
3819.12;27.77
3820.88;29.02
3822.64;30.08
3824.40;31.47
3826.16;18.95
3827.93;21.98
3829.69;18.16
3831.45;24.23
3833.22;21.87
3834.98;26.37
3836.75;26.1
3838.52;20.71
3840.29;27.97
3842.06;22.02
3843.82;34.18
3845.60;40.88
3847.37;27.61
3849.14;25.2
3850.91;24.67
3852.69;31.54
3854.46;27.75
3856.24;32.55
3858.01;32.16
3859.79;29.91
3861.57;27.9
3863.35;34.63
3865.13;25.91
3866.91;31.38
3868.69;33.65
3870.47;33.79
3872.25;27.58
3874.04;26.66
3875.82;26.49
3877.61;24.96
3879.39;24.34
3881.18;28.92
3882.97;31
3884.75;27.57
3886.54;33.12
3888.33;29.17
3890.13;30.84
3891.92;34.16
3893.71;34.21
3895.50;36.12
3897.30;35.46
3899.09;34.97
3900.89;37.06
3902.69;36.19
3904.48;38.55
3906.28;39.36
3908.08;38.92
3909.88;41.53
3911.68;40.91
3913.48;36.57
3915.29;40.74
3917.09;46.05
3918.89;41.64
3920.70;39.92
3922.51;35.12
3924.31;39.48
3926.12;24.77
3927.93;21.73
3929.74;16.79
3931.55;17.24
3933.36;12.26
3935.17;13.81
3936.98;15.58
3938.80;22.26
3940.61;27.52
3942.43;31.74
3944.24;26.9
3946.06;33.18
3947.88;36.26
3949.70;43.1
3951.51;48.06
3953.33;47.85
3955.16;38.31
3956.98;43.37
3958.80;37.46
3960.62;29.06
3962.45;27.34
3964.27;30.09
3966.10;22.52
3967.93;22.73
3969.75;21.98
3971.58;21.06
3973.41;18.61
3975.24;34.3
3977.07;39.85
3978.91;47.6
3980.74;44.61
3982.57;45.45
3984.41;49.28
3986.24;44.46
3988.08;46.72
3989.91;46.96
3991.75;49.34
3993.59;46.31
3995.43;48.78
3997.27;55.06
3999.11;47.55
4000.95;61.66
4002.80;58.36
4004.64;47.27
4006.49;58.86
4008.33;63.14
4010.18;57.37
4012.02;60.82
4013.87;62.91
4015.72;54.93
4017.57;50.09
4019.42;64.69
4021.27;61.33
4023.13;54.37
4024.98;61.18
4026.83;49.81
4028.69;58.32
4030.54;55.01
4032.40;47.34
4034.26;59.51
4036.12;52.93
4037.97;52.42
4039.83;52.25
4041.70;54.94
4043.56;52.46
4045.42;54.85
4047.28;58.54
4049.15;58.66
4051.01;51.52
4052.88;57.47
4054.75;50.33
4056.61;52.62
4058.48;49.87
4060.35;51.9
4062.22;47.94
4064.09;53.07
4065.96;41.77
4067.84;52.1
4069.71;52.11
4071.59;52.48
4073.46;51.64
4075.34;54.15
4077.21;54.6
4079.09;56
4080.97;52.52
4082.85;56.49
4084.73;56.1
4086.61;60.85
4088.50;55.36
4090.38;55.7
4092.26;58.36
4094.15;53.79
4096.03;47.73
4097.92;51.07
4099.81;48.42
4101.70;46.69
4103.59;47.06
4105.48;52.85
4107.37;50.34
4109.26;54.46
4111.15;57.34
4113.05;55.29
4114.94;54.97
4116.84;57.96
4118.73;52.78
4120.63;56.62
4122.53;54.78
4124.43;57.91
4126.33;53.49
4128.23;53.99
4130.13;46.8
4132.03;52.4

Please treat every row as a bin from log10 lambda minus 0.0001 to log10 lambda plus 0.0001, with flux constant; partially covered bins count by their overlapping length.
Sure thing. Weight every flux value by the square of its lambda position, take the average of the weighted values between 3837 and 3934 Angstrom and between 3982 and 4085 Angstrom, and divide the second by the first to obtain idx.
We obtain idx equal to 1.8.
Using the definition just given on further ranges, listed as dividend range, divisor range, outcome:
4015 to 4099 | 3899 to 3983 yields 1.74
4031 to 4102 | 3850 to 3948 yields 1.87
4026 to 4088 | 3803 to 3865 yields 2.07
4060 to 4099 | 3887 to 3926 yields 1.56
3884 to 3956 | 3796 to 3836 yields 1.22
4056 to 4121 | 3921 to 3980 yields 1.90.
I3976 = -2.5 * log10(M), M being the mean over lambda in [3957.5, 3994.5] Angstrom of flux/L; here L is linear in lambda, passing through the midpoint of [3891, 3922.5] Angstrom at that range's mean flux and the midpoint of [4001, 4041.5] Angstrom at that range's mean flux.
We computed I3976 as 0.335 mag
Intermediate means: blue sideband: 38.3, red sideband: 56.4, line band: 36.4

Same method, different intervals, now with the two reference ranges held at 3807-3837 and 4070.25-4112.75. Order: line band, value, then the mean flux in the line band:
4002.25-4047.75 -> -0.19 mag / 56.1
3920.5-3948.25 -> 0.45 mag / 25.4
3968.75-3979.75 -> 0.36 mag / 30.4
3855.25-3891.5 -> 0.09 mag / 29.7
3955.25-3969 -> 0.31 mag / 30.8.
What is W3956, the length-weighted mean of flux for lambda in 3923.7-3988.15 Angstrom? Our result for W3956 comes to 31.6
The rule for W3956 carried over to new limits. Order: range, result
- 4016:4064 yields 54.4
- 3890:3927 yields 37.4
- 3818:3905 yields 29.3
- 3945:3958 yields 41.2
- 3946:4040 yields 46.5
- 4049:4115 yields 52.8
